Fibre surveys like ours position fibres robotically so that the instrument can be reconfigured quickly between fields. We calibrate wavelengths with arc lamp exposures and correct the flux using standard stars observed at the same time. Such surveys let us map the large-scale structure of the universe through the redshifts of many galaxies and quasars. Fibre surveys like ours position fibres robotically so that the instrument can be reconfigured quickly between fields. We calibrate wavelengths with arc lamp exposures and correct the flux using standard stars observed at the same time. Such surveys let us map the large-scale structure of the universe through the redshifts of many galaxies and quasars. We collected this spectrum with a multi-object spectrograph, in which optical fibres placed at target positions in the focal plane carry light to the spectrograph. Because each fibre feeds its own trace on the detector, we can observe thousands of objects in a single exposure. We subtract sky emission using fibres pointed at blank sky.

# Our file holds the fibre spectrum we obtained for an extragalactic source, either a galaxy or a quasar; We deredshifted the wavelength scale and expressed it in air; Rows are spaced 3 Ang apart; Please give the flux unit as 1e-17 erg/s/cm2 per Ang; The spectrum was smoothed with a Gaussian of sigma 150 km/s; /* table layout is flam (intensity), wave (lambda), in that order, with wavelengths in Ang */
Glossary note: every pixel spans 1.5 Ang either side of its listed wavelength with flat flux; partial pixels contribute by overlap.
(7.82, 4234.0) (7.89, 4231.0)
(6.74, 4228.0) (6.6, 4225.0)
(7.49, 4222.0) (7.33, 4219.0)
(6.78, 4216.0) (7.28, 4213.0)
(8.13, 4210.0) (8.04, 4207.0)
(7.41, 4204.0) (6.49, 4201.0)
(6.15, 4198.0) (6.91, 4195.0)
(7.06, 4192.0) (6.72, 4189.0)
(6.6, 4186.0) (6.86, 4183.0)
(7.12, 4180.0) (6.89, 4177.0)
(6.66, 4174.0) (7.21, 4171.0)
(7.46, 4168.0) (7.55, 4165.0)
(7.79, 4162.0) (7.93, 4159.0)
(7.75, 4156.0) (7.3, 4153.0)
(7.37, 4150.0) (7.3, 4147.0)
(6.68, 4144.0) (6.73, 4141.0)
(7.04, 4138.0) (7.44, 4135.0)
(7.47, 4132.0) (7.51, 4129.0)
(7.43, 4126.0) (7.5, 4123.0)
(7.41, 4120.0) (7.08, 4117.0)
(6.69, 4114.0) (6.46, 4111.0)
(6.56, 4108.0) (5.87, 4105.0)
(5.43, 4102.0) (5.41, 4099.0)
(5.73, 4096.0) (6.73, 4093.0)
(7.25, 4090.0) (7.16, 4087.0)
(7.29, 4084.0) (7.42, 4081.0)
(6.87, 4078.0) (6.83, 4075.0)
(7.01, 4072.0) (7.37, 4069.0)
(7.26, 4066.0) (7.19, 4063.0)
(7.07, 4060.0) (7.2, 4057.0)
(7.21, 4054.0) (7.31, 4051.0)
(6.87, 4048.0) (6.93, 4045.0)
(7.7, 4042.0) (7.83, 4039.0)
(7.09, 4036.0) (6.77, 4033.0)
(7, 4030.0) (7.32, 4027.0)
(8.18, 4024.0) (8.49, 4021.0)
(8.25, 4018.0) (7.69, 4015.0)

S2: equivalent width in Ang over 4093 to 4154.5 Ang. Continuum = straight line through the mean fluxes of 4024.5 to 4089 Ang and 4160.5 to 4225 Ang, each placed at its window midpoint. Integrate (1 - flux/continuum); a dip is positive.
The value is 2.93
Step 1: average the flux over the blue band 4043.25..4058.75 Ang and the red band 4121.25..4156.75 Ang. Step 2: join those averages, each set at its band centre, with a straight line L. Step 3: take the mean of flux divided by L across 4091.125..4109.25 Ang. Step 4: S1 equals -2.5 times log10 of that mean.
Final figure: 0.20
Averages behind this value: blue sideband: 7.11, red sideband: 7.28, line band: 5.97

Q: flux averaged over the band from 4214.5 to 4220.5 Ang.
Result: 7.05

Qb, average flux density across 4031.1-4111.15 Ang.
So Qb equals 6.89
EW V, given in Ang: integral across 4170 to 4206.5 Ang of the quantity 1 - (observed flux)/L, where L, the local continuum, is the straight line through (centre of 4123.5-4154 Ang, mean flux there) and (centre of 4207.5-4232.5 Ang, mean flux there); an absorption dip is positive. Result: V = 2.1 Ang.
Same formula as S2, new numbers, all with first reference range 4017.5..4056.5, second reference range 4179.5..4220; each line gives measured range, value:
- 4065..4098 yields 1.64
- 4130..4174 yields -1.04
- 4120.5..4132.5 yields -0.41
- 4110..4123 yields 0.45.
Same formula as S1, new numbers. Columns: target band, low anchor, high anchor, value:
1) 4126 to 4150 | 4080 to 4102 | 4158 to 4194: -0.045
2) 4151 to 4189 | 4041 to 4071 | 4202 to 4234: 0.012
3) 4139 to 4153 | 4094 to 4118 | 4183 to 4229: -0.087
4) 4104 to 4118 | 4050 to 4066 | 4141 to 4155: 0.099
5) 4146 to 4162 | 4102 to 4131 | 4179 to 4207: -0.103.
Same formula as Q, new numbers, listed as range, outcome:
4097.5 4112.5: 5.95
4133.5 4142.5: 7.07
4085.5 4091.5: 7.21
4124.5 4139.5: 7.38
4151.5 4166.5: 7.66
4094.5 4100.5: 5.57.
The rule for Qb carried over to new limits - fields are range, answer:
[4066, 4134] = 6.85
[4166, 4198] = 6.92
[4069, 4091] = 7.13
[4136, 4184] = 7.23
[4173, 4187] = 6.84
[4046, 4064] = 7.13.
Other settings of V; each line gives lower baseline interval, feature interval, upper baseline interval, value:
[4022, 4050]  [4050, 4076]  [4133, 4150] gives 0.3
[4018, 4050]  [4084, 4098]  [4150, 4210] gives 1.2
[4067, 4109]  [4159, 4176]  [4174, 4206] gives -1.5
